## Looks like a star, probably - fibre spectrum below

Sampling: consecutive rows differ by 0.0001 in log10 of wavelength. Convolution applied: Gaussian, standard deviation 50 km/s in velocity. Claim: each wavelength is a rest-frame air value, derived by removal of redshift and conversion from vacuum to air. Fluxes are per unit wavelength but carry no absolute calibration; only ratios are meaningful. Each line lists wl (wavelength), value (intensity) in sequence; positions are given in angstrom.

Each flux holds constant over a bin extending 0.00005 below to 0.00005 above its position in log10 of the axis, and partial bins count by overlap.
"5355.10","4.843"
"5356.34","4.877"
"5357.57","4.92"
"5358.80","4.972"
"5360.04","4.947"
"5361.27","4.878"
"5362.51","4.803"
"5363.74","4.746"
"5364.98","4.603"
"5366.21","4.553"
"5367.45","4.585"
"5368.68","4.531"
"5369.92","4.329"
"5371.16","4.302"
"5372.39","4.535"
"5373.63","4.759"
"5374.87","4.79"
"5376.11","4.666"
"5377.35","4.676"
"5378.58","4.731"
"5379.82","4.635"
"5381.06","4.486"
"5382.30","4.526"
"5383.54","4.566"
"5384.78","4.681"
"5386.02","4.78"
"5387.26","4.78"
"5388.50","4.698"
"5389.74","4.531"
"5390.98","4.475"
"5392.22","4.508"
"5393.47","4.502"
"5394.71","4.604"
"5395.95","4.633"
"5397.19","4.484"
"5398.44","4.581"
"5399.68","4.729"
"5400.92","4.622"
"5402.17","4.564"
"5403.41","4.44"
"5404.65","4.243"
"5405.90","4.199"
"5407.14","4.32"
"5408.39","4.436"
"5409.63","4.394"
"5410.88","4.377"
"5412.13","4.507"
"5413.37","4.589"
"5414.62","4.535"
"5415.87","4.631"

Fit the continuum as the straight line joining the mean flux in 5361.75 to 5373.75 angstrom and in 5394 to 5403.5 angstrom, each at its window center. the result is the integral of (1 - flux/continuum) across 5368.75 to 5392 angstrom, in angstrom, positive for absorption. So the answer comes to -0.1 angstrom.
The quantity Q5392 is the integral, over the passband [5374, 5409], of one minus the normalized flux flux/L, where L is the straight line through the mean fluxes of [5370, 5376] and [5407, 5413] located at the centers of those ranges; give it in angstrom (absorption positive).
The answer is -0.5 angstrom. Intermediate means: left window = 4.58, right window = 4.42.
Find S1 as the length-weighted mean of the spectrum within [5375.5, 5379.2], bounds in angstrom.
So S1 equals 4.7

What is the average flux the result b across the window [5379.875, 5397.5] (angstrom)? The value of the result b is 4.59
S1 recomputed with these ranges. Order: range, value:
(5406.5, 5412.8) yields 4.41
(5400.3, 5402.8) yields 4.59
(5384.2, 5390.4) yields 4.69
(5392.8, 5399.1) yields 4.56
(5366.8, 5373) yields 4.46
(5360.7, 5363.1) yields 4.83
